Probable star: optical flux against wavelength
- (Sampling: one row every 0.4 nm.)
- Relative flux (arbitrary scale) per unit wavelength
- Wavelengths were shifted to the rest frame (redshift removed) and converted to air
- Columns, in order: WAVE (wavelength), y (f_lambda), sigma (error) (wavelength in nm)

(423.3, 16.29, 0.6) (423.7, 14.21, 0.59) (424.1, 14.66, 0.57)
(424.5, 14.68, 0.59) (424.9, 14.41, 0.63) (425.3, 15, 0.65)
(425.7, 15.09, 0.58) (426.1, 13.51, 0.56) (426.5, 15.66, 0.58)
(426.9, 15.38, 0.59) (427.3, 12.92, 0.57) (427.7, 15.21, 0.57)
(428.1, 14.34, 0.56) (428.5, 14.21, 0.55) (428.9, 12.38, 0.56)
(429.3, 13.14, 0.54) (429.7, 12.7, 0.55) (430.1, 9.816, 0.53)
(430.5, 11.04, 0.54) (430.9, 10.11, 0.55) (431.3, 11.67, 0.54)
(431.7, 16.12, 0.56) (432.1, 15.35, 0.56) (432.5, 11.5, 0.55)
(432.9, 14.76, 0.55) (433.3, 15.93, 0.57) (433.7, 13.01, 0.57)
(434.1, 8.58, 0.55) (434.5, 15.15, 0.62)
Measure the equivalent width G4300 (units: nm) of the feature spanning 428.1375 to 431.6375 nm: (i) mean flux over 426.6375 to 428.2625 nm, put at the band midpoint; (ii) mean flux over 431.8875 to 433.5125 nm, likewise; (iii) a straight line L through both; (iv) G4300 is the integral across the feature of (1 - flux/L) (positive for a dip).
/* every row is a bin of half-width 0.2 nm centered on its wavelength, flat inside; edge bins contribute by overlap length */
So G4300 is 0.555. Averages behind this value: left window 14.5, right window 14.4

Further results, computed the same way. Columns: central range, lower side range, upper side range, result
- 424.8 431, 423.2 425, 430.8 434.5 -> 0.282 nm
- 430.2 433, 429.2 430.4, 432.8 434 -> 0.034 nm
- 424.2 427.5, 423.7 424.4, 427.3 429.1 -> -0.074 nm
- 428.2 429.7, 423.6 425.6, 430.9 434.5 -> 0.072 nm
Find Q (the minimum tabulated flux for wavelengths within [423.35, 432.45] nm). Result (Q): 9.816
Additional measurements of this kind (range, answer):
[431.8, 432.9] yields 11.5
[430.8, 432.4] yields 10.11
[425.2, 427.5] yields 12.92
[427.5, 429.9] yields 12.38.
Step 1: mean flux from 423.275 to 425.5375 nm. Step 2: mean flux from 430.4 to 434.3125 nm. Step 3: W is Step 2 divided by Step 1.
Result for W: 0.87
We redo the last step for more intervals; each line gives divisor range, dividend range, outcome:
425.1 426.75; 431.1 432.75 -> 0.92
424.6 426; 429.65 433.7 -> 0.88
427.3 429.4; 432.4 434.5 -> 0.95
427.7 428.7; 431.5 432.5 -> 1.03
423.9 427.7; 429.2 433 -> 0.86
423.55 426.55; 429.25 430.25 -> 0.81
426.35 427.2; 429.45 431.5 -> 0.73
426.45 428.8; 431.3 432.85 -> 0.97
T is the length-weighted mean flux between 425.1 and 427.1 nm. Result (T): 14.9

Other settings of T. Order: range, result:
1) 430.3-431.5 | 10.9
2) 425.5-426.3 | 14.3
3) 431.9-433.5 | 14.4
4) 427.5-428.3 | 14.8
